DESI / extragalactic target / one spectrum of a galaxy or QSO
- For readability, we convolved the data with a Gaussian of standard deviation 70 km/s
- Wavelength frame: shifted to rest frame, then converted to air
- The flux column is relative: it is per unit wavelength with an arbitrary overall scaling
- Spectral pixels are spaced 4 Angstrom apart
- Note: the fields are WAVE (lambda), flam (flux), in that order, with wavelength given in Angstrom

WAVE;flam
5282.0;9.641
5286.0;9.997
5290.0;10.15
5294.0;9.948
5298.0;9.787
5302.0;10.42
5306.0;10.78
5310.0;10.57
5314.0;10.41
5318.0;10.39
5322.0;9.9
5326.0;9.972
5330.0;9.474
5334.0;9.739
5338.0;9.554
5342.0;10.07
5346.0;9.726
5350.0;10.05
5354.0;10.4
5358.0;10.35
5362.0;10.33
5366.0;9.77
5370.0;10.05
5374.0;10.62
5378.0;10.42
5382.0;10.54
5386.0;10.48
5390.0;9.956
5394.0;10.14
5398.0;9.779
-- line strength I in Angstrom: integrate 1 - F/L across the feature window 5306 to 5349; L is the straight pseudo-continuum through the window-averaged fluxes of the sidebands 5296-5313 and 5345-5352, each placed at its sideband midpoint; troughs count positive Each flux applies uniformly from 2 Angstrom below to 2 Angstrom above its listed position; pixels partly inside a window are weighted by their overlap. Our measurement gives 0.5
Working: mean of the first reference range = 10.4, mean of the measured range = 10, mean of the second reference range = 9.91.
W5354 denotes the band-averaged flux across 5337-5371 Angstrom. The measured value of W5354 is 10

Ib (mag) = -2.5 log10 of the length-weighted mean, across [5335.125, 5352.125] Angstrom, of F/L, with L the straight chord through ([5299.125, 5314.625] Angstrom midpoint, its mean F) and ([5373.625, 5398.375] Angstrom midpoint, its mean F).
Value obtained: 0.06 mag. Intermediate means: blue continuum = 10.5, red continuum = 10.3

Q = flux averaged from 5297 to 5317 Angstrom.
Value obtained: 10.4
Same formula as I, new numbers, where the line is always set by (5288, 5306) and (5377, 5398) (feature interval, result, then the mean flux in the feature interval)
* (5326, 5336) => 0.5 Angstrom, 9.68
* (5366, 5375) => 0.0 Angstrom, 10.2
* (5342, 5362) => 0.1 Angstrom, 10.1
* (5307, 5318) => -0.4 Angstrom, 10.5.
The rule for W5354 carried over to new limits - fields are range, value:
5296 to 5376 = 10.1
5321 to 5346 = 9.78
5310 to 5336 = 10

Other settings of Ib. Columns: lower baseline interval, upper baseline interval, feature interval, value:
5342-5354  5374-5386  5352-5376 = 0.00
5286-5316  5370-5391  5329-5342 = 0.07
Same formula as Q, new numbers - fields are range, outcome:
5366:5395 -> 10.3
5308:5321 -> 10.4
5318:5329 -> 9.98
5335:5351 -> 9.83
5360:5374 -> 10.1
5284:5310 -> 10.2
